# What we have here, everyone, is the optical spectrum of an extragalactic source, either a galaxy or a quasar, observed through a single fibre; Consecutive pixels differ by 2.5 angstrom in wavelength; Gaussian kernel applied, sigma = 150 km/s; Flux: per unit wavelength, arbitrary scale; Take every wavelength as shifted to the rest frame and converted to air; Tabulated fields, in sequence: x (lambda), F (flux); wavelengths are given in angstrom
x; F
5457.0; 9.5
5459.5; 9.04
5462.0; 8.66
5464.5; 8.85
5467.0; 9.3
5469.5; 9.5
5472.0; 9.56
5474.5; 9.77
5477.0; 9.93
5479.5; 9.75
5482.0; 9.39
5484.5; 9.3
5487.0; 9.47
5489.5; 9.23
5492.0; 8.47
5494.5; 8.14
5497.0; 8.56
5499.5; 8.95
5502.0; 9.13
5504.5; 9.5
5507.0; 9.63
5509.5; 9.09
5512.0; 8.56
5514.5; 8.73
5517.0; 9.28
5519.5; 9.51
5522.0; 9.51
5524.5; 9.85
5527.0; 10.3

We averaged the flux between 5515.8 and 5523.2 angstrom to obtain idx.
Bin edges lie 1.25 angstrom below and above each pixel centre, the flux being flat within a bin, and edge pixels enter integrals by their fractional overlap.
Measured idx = 9.43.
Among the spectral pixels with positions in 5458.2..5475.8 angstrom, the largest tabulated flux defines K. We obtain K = 9.77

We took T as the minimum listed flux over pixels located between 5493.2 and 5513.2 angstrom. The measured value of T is 8.14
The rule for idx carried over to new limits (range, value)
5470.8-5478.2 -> 9.75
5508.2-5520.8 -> 9.04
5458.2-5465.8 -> 8.86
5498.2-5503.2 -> 9.03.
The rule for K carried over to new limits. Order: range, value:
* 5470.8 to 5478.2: 9.93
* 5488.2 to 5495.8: 9.23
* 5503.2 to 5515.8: 9.63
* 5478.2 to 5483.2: 9.75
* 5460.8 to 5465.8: 8.85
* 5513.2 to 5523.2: 9.51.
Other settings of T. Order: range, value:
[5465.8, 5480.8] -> 9.3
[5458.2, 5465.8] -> 8.66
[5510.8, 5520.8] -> 8.56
